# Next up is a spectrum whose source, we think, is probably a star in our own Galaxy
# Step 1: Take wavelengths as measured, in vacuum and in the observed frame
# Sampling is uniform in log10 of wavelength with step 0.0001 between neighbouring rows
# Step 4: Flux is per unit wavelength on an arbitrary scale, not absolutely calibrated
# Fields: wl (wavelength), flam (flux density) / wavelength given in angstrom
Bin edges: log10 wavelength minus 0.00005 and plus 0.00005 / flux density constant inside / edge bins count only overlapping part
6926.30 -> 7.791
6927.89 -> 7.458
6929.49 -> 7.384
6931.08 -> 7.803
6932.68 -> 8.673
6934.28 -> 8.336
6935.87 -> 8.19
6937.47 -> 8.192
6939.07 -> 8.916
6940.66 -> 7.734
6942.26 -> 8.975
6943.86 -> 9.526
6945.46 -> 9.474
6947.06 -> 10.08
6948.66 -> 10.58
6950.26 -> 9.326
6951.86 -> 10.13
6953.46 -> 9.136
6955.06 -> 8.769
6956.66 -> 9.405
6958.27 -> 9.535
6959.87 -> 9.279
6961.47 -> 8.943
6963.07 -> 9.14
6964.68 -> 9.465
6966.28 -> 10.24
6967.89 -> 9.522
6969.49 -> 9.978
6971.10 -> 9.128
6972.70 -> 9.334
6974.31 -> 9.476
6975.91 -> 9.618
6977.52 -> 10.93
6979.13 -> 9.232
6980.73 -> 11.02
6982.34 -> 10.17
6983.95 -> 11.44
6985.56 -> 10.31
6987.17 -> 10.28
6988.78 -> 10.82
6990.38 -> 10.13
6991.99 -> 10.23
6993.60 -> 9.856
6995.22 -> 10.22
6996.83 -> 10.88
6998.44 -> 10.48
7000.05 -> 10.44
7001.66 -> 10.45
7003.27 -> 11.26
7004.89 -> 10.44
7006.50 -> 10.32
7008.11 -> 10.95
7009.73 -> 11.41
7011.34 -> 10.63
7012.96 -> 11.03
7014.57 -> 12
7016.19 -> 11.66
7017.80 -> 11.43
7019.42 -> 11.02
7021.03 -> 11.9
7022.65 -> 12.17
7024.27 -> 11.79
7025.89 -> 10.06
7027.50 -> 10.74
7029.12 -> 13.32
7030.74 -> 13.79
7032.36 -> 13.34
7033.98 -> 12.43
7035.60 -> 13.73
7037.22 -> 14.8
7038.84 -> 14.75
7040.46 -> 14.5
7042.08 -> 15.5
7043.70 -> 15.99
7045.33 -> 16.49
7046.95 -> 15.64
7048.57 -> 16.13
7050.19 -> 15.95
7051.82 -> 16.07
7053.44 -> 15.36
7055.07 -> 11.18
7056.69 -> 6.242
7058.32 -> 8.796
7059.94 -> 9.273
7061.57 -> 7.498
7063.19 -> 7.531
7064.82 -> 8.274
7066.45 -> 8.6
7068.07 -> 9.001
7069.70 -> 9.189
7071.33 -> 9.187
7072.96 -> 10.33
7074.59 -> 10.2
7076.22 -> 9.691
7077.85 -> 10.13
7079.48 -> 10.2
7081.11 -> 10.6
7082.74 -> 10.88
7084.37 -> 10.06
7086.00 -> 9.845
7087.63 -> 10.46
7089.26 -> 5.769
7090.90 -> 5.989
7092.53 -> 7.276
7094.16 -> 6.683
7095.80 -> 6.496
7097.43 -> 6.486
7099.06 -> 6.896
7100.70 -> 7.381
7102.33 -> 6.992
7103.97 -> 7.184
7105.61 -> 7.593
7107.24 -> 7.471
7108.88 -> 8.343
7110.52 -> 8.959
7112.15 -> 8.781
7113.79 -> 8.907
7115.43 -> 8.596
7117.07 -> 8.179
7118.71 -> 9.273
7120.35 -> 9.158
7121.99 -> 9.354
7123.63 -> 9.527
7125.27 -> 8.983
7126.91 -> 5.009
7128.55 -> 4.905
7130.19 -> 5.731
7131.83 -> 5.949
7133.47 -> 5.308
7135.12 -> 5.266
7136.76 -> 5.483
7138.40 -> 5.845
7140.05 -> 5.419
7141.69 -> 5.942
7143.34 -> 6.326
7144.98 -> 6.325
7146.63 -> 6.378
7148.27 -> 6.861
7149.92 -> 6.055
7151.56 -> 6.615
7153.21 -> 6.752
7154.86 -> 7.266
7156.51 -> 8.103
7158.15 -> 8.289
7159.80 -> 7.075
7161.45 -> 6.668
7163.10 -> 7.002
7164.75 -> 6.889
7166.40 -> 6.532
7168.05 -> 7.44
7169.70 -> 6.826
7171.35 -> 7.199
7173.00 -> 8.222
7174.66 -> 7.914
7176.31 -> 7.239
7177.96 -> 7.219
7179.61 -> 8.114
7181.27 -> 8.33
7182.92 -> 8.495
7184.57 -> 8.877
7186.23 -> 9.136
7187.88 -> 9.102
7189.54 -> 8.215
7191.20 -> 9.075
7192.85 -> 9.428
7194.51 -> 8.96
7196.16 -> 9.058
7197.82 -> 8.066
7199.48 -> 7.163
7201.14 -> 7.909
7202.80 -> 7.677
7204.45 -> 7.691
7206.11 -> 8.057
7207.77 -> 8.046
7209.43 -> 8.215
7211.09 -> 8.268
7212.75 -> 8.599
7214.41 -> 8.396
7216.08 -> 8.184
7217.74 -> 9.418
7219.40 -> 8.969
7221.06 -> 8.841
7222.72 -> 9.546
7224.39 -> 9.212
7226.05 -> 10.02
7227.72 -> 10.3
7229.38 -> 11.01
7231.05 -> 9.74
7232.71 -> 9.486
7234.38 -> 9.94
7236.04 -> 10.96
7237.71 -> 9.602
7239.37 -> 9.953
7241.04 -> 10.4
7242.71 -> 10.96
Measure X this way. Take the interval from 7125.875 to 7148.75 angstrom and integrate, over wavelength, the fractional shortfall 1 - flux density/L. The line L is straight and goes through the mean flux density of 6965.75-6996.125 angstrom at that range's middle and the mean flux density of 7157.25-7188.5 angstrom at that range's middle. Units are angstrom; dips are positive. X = 6.64 angstrom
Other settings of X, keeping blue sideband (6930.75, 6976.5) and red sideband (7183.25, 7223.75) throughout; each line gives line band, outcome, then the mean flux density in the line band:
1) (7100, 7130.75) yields 2.97 angstrom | 7.93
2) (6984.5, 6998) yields -1.85 angstrom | 10.4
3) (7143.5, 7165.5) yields 4.43 angstrom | 6.93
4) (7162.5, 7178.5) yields 2.55 angstrom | 7.25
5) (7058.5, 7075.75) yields -0.02 angstrom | 8.92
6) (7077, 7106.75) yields 2.32 angstrom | 8.16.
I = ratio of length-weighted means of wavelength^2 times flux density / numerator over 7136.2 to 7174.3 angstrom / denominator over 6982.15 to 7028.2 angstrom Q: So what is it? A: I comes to 0.7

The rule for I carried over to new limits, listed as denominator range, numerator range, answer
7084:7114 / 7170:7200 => 1.10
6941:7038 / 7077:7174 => 0.73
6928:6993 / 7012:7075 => 1.30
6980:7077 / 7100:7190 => 0.66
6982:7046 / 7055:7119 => 0.73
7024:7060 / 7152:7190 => 0.59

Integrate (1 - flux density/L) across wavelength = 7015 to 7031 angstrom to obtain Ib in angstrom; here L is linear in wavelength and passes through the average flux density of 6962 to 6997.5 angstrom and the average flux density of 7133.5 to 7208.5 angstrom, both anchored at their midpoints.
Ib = -3.8 angstrom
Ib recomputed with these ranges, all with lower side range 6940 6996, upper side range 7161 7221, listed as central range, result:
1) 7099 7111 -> 1.5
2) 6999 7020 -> -3.4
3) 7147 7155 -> 1.7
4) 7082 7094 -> 0.5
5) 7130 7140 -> 3.4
